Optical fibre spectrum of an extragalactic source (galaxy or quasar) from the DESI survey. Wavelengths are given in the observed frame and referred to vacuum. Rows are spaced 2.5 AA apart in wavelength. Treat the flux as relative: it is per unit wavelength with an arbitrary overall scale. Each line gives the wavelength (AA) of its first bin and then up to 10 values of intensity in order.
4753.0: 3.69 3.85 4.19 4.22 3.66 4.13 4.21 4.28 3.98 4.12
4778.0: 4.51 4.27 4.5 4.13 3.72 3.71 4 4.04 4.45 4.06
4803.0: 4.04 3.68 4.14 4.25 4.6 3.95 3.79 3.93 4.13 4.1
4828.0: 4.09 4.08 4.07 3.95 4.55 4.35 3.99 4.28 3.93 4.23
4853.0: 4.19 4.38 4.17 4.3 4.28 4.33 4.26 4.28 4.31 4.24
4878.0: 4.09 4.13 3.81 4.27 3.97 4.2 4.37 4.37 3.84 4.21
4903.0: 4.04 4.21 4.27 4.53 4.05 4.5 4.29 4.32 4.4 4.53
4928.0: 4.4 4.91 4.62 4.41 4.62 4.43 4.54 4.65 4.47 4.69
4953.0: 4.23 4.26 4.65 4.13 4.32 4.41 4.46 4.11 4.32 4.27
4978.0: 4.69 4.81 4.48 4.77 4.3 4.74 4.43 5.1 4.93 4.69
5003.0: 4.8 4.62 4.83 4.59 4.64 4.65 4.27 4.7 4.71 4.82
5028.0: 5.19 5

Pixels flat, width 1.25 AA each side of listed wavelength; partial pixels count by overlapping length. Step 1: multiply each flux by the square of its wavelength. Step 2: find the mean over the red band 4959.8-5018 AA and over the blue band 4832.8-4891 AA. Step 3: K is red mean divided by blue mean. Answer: 1.1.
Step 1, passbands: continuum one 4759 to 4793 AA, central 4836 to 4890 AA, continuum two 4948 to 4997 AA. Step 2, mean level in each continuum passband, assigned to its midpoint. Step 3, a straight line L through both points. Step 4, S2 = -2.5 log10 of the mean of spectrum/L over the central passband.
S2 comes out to 0.02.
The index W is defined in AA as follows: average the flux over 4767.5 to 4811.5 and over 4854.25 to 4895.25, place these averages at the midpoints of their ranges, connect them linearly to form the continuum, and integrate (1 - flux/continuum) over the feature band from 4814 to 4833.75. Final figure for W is 0.6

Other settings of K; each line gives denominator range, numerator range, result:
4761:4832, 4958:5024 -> 1.21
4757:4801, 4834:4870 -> 1.06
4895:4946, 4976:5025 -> 1.10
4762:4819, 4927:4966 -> 1.17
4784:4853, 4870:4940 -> 1.09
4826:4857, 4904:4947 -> 1.10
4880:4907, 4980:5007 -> 1.18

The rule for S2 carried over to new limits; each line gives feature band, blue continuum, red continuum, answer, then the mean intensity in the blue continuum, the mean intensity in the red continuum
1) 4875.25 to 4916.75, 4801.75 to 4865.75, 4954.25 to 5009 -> 0.03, 4.14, 4.55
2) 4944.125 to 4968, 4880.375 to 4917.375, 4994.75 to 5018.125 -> 0.01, 4.19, 4.72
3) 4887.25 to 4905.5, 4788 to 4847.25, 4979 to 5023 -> 0.05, 4.09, 4.67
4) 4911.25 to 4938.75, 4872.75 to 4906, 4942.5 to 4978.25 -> -0.05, 4.14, 4.4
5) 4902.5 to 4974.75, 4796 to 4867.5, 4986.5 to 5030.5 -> 0.02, 4.15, 4.72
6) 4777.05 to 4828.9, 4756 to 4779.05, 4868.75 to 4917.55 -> 0.01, 4.13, 4.2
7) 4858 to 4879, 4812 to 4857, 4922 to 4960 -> 0.00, 4.14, 4.51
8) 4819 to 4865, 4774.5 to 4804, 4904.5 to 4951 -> 0.02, 4.13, 4.46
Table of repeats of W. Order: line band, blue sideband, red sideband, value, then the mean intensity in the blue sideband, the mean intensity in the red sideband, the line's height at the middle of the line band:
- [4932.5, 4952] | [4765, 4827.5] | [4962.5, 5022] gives -0.37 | 4.11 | 4.58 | 4.46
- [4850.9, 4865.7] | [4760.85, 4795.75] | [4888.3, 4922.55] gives -0.29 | 4.09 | 4.24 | 4.19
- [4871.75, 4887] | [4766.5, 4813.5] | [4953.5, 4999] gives 0.61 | 4.13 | 4.5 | 4.31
